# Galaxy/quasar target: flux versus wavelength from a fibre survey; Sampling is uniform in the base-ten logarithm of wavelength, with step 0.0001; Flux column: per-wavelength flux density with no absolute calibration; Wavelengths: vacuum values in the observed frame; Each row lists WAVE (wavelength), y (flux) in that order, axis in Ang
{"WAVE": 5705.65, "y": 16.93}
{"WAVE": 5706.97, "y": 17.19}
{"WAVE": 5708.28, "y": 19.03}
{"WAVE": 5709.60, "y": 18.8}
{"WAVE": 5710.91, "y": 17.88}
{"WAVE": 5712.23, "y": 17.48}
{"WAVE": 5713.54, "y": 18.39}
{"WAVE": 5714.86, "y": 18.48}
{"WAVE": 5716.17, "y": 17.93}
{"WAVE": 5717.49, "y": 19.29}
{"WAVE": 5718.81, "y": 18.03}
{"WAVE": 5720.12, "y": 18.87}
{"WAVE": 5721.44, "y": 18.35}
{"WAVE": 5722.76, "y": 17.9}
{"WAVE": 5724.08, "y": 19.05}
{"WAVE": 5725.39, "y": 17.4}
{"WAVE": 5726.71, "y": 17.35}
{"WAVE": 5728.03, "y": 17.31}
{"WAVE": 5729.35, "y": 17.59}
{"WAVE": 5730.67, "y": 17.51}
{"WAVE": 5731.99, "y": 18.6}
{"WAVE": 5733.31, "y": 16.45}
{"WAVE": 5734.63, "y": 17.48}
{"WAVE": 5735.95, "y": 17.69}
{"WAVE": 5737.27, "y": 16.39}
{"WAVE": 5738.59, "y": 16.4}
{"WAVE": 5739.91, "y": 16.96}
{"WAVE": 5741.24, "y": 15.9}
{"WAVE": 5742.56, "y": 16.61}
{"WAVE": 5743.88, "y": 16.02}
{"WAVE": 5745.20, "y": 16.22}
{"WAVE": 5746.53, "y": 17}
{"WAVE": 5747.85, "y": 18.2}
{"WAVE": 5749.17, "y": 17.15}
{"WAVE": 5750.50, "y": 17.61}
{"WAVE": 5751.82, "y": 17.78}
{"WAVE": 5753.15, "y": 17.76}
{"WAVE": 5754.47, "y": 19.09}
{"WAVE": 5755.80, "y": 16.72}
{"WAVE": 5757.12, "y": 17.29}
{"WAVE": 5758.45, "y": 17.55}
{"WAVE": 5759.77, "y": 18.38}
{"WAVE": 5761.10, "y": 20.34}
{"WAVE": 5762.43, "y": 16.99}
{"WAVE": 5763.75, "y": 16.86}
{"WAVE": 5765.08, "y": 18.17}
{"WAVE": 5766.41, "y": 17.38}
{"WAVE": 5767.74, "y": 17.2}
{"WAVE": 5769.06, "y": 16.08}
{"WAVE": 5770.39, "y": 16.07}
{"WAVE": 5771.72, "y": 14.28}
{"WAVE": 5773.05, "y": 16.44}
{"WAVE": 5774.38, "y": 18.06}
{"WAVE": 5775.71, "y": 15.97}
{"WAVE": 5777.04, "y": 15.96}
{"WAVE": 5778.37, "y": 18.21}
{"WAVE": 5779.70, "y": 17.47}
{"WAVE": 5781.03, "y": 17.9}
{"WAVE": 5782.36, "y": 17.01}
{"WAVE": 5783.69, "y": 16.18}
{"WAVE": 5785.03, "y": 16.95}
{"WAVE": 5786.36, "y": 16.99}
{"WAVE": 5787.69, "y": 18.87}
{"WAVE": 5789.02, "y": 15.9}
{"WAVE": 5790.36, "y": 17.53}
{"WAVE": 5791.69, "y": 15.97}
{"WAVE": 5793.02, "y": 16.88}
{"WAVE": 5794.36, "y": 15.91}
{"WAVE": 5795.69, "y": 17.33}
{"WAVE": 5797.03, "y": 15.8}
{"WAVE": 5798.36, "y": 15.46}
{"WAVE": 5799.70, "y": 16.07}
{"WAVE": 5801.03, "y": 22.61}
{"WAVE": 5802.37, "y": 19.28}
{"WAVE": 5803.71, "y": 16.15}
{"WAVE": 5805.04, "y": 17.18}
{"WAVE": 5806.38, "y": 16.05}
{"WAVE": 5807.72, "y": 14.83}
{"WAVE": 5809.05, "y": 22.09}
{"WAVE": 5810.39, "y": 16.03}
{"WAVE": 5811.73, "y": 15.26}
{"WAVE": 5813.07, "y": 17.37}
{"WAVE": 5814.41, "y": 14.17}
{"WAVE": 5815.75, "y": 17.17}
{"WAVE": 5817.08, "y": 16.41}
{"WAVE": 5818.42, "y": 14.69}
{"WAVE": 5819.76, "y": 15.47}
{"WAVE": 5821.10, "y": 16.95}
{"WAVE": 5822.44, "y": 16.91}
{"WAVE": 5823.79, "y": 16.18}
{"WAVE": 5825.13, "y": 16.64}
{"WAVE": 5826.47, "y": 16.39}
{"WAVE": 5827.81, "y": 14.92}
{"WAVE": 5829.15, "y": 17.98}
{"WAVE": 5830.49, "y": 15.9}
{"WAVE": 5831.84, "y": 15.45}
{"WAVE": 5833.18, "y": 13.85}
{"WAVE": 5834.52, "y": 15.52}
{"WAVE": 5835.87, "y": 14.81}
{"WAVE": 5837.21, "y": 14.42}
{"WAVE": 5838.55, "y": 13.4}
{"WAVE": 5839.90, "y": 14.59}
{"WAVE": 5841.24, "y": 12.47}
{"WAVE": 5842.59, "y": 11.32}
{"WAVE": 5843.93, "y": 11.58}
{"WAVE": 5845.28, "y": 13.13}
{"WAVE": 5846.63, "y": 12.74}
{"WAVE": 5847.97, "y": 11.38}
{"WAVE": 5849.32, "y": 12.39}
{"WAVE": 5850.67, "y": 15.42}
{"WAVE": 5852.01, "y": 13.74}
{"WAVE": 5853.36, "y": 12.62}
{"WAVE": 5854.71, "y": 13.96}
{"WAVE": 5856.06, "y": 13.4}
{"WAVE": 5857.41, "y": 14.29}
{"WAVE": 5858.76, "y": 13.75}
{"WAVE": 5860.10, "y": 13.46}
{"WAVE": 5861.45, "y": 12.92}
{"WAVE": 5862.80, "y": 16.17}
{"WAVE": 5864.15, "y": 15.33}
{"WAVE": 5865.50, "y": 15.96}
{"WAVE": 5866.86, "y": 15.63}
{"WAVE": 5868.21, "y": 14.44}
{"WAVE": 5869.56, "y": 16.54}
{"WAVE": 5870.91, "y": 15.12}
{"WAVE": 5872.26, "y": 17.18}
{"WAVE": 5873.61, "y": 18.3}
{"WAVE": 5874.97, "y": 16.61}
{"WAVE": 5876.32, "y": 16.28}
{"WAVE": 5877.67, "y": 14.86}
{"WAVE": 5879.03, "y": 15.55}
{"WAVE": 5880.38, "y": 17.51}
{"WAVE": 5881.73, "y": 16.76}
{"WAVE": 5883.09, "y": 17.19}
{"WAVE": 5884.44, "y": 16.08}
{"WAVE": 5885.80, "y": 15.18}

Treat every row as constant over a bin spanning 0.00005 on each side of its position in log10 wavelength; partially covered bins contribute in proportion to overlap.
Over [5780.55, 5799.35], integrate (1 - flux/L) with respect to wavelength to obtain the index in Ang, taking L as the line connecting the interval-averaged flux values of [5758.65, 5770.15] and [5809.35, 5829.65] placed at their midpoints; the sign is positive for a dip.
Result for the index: 0.3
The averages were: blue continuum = 17.6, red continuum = 16.3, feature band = 16.7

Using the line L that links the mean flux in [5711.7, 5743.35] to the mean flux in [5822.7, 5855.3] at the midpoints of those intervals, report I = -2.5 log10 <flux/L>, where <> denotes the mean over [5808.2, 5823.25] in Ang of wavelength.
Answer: -0.11 mag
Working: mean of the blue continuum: 17.6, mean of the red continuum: 14.2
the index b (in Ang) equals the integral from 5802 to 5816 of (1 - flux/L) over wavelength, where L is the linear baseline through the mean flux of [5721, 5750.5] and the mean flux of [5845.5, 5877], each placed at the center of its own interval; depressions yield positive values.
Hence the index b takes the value -1.0 Ang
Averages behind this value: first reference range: 17.2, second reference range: 14.7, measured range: 16.8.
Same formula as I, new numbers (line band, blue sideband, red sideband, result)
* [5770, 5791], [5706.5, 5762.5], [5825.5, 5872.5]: -0.03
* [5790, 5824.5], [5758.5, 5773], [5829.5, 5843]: -0.09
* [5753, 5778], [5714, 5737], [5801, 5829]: 0.01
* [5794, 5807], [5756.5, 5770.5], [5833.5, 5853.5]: -0.11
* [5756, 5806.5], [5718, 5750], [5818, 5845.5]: -0.06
